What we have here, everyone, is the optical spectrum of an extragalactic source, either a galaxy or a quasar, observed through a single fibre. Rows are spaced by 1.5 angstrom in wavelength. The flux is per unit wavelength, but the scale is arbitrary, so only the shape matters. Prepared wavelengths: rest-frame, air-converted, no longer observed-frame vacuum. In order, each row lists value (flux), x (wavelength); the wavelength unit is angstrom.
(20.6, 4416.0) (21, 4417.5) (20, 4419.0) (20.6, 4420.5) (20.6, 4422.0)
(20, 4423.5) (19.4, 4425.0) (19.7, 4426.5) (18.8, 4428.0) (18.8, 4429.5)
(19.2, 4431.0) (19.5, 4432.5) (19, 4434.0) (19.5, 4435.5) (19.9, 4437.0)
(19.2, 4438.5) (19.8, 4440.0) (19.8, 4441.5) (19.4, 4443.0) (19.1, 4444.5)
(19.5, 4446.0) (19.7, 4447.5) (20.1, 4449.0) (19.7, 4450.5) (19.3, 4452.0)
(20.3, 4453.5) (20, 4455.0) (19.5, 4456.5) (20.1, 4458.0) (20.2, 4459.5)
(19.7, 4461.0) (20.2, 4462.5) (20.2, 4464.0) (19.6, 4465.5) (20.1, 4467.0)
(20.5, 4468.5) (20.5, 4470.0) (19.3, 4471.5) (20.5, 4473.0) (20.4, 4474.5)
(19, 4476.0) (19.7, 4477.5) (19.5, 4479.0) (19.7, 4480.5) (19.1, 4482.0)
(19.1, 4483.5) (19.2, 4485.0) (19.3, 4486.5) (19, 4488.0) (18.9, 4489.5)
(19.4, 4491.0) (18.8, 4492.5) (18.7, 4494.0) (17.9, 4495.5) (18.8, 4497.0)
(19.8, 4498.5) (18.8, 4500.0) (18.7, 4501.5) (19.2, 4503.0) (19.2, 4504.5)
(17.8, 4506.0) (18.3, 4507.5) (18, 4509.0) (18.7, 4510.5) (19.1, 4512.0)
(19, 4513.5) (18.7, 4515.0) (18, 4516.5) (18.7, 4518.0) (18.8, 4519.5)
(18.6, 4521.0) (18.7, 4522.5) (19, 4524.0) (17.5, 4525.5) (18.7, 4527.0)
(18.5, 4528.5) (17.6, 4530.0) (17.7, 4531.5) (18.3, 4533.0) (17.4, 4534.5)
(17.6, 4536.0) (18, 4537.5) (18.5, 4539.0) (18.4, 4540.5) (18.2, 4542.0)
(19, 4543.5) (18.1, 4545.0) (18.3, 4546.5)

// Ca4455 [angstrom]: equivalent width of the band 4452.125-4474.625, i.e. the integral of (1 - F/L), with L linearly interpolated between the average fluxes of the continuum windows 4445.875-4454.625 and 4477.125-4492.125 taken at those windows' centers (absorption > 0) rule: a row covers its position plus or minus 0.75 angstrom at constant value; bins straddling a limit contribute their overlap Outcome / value -0.5 angstrom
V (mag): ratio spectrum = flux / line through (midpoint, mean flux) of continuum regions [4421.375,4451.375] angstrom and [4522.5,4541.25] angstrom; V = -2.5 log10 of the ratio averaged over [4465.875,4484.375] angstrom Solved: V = -0.046 mag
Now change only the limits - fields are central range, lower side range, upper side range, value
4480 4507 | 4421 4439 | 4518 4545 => -0.01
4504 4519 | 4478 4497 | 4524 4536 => -0.01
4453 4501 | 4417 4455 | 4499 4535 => -0.03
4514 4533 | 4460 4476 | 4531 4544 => 0.01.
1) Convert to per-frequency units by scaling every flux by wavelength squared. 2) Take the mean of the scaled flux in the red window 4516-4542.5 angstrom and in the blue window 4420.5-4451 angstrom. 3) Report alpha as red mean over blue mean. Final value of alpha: 1.0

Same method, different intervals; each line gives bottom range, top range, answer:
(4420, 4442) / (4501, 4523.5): 0.99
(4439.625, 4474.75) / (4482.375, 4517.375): 0.96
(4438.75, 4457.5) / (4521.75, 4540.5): 0.96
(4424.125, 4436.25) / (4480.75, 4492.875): 1.02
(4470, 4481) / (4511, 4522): 0.96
